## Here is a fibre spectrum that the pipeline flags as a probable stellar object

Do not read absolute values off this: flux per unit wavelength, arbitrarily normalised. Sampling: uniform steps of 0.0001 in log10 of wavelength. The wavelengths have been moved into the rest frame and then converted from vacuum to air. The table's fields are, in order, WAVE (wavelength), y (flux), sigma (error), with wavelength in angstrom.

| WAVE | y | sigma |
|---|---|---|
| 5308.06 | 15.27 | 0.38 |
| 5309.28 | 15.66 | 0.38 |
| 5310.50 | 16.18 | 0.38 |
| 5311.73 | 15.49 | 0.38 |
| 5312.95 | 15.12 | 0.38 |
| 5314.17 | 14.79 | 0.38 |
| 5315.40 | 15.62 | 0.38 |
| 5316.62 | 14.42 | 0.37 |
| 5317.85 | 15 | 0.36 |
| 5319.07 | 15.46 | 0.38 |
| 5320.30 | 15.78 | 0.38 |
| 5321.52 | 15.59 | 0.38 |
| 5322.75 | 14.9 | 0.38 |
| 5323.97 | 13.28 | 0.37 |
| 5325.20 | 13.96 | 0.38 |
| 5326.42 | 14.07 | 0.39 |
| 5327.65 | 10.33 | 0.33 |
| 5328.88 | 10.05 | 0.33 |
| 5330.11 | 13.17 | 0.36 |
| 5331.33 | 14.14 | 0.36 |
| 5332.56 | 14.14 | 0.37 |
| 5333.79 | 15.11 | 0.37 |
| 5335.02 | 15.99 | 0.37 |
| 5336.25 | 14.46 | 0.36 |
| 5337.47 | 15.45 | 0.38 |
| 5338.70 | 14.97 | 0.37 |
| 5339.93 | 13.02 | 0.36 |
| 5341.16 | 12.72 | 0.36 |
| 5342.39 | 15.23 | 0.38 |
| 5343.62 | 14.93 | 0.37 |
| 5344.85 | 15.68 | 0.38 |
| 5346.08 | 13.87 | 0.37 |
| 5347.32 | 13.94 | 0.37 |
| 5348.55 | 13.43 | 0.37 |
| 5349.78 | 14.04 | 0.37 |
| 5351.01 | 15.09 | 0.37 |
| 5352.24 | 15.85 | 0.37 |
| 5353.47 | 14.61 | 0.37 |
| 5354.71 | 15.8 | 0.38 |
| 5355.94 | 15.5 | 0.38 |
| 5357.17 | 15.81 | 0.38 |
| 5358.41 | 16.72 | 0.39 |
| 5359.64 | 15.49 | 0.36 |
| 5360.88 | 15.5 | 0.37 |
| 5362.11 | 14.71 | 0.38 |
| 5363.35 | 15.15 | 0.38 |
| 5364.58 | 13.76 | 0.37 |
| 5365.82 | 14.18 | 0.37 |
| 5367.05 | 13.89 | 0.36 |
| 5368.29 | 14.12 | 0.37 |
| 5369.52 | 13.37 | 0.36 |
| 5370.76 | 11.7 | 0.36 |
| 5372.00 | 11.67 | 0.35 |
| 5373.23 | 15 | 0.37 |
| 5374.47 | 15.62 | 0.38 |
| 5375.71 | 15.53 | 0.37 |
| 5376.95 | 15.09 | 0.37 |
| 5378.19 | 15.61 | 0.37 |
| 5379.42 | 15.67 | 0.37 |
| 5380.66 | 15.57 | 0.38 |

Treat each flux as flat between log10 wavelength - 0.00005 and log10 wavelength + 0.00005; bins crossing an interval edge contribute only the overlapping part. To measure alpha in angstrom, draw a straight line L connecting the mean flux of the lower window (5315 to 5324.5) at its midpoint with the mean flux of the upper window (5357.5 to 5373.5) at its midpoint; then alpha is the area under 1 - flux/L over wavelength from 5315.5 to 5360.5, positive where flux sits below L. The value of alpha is 0.6 angstrom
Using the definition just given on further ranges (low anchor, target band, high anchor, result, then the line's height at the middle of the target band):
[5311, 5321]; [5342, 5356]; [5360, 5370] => -0.1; 14.7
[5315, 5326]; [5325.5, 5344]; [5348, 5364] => 1.4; 15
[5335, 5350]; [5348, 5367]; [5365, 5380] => -0.9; 14.3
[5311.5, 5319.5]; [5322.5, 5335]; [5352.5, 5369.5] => 1.4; 15.1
